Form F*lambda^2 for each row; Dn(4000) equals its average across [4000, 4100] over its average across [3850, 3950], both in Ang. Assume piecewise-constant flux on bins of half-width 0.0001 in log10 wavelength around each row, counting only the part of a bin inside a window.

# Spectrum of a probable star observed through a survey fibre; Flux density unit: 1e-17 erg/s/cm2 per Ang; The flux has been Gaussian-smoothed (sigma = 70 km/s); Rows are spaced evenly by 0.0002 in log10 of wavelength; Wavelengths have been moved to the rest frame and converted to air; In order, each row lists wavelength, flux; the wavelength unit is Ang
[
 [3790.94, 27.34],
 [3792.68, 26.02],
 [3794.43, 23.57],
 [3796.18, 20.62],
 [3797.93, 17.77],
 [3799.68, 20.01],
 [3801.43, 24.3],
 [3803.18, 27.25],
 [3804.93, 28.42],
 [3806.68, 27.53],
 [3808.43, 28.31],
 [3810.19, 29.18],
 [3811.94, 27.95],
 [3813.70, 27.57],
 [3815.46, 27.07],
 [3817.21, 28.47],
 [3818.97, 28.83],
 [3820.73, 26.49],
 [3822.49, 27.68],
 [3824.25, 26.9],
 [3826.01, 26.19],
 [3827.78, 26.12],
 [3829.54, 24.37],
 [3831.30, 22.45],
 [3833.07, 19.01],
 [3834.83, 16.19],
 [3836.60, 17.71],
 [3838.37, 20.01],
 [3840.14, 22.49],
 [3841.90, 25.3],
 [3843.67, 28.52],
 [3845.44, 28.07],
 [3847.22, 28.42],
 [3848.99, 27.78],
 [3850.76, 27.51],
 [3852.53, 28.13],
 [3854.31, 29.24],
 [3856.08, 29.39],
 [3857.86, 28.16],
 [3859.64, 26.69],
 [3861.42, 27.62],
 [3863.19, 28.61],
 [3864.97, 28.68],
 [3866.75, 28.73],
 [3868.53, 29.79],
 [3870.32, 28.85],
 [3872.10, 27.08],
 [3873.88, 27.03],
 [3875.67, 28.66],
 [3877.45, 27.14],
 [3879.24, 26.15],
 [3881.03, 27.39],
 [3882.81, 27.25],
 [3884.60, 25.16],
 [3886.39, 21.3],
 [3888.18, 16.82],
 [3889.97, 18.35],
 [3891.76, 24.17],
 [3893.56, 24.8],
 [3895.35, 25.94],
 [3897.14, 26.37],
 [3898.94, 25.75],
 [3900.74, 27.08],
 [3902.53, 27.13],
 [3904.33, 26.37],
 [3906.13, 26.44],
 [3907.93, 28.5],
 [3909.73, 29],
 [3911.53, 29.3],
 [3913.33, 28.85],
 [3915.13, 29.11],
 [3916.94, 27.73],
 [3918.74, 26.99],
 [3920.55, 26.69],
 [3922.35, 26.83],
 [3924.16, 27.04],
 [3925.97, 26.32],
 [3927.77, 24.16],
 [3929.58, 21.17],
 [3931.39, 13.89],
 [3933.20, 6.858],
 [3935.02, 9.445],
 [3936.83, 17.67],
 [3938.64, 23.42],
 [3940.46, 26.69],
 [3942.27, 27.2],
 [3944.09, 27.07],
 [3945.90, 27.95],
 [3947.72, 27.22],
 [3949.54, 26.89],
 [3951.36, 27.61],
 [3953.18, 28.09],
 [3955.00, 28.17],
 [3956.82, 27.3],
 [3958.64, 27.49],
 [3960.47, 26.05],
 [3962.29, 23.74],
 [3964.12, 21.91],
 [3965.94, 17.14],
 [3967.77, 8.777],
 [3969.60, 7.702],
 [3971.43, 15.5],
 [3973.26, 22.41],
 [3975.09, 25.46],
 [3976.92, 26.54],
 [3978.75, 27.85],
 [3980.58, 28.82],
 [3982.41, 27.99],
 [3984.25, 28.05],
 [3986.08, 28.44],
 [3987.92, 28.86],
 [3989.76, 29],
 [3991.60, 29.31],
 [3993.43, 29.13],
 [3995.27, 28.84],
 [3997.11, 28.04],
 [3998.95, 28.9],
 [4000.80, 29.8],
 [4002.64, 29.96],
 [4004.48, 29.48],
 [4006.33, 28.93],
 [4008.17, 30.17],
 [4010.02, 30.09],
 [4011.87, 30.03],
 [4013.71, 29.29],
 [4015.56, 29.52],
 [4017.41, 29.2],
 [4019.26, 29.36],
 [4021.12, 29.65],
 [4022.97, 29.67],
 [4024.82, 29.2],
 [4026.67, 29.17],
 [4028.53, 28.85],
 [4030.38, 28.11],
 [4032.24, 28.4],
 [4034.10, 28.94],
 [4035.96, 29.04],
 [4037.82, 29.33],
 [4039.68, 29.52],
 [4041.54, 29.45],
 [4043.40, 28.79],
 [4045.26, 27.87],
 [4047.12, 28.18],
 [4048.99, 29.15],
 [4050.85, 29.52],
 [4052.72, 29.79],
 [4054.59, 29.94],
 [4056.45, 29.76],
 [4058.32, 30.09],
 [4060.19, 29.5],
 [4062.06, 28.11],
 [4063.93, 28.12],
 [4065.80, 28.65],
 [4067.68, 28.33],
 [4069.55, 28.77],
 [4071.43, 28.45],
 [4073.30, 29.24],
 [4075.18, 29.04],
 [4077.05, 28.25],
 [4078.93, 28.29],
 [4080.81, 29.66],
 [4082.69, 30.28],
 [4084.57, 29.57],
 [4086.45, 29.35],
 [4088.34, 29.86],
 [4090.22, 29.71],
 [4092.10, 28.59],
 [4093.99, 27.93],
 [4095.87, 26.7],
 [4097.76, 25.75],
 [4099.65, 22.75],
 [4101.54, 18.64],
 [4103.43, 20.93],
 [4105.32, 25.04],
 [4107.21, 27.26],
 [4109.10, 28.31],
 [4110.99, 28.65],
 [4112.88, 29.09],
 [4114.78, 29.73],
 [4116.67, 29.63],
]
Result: 1.22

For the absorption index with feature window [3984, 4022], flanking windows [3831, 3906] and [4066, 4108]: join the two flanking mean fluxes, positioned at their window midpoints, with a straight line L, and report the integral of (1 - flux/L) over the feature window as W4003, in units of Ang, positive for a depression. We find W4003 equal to -3.6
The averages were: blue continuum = 25.7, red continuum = 27.4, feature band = 29.3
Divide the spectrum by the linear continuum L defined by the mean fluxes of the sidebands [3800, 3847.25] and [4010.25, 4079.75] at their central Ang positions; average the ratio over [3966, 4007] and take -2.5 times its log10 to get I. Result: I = 0.102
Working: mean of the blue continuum 25.5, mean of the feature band 25.6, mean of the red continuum 29.1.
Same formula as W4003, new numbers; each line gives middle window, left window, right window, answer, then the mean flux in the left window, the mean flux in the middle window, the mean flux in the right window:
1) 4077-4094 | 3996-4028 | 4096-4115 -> -1.9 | 29.4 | 29.3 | 25.5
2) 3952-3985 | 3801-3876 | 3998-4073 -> 5.8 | 26.6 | 23.3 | 29.2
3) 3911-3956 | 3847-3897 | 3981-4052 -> 5.2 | 26.6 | 24.5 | 29.1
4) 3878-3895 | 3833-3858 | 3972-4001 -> 1.5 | 25.2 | 23.6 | 27.8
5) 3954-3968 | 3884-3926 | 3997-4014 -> 2.3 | 25.9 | 23.3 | 29.5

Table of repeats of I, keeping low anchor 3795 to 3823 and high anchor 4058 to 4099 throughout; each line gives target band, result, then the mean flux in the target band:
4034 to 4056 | -0.03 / 29.2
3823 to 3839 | 0.18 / 22.3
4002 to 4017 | -0.06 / 29.7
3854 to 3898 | 0.01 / 26.3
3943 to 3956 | -0.01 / 27.6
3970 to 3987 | 0.11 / 25.1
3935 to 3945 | 0.18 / 23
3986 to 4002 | -0.04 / 29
